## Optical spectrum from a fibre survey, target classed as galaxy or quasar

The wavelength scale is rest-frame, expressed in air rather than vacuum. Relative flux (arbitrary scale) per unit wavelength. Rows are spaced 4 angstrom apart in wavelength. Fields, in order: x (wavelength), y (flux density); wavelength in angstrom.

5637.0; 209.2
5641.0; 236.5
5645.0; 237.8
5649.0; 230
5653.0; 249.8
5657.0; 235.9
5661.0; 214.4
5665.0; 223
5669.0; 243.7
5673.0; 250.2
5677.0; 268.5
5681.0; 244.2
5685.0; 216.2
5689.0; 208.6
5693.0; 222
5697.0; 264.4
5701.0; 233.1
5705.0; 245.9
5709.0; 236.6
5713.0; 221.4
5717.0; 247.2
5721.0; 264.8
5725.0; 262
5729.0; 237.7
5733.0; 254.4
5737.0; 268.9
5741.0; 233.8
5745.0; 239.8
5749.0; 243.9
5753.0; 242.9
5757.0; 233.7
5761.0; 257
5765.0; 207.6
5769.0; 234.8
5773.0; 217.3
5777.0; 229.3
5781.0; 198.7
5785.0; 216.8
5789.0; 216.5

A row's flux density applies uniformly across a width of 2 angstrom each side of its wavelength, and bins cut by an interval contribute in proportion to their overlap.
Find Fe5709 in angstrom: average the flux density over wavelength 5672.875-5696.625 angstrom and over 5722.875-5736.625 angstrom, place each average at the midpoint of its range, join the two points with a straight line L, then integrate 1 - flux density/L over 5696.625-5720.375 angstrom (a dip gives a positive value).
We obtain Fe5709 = 0.4 angstrom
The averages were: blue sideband 236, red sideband 254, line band 241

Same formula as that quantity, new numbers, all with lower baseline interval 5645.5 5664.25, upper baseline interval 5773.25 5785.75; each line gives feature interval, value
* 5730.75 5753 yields -2.8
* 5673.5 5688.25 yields -0.8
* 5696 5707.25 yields -1.0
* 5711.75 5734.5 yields -2.6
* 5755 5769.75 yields -1.1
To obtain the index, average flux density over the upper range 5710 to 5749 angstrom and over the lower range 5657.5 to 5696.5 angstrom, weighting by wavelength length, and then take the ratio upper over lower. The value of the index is 1.1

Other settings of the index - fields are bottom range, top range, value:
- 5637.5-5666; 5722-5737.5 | 1.10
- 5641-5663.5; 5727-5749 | 1.06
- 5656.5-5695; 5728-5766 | 1.04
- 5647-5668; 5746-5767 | 1.03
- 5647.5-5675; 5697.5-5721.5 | 1.03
